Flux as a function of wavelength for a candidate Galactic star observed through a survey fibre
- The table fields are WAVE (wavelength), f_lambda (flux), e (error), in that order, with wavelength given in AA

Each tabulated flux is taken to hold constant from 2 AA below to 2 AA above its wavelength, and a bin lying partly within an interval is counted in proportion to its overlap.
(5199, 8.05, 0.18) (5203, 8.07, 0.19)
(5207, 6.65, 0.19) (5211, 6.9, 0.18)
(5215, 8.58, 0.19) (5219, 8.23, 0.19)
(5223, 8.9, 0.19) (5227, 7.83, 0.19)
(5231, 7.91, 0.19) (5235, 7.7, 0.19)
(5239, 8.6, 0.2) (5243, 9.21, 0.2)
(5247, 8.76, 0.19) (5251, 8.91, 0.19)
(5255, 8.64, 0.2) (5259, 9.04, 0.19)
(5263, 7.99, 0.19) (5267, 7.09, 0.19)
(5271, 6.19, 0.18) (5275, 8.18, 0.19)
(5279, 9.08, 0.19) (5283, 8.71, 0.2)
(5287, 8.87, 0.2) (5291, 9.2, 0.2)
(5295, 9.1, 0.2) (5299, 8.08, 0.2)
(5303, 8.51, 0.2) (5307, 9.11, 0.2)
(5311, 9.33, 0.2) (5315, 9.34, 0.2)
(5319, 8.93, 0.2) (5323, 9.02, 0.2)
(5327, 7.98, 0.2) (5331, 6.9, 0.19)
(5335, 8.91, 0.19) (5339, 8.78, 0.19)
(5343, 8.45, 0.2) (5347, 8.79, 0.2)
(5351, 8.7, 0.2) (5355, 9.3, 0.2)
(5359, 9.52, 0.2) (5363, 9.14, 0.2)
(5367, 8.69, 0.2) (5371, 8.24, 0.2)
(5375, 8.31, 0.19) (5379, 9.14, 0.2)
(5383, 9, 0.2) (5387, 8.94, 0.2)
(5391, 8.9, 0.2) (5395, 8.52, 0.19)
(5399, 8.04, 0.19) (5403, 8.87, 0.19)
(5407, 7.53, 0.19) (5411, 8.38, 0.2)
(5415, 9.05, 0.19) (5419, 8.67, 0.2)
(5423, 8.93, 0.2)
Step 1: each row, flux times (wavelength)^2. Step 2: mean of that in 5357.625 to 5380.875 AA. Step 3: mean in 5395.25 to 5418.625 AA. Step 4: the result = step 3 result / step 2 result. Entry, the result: 1.0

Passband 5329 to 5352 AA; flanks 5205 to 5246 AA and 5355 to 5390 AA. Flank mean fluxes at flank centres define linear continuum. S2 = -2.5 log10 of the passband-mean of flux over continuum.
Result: 0.04 mag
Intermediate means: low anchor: 8.07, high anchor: 8.9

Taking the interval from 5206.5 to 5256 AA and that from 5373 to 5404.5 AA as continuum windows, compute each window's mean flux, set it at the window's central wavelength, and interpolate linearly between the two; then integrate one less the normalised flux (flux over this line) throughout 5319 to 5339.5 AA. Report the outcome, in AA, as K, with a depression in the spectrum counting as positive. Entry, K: 0.5 AA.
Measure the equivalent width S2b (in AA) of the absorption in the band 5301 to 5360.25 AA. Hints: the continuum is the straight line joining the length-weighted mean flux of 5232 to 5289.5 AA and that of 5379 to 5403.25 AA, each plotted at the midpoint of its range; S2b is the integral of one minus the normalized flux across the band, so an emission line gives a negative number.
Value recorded -1.4 AA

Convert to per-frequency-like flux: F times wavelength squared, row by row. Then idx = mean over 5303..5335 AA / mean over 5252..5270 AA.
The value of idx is 1.09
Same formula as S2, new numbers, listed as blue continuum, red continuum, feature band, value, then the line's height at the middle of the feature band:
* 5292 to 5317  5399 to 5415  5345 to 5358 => -0.04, 8.65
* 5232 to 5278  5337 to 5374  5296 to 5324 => -0.04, 8.56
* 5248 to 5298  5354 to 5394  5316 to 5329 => -0.01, 8.65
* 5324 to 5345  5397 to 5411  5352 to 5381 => -0.09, 8.21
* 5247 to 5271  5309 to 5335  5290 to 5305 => -0.03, 8.45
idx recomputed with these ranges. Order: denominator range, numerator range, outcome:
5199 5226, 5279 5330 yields 1.16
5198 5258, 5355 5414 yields 1.12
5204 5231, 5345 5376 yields 1.19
